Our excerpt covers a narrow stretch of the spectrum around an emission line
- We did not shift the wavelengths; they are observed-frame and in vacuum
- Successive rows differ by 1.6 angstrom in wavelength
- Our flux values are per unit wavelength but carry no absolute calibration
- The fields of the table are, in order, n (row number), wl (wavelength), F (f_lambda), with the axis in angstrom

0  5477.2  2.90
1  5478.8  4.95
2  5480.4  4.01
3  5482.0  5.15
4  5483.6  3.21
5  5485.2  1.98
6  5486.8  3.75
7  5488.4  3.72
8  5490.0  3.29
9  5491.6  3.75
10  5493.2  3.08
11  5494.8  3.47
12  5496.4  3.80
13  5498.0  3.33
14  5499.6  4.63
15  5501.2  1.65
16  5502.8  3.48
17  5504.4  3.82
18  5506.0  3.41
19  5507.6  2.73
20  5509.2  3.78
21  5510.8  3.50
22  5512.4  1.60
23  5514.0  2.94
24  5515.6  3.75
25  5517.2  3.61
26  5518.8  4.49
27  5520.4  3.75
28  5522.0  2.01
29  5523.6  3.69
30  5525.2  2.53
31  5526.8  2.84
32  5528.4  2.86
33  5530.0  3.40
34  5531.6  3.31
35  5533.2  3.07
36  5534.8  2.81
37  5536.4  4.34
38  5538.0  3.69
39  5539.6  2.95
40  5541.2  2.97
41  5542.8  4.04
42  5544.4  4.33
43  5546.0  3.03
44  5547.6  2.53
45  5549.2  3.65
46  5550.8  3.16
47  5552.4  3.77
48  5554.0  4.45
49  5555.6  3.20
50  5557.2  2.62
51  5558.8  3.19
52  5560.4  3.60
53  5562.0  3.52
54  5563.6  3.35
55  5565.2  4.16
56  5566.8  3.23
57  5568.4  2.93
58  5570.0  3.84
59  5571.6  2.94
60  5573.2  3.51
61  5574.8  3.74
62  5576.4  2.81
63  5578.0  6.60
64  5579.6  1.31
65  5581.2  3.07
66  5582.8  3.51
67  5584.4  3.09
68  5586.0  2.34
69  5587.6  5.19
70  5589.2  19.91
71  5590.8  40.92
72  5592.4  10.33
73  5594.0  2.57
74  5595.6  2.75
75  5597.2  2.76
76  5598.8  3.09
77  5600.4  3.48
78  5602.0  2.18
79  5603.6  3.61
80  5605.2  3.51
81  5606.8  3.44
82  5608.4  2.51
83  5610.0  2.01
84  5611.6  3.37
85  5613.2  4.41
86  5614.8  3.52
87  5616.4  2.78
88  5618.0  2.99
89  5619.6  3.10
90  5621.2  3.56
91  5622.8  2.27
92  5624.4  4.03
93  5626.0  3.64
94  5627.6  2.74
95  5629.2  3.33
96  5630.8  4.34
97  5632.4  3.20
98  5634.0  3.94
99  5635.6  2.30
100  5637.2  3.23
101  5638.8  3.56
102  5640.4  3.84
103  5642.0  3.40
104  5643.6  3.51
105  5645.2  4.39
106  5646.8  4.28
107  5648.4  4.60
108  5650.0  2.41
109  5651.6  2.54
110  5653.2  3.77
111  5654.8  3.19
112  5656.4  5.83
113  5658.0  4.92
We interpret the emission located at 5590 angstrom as H-beta 4861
